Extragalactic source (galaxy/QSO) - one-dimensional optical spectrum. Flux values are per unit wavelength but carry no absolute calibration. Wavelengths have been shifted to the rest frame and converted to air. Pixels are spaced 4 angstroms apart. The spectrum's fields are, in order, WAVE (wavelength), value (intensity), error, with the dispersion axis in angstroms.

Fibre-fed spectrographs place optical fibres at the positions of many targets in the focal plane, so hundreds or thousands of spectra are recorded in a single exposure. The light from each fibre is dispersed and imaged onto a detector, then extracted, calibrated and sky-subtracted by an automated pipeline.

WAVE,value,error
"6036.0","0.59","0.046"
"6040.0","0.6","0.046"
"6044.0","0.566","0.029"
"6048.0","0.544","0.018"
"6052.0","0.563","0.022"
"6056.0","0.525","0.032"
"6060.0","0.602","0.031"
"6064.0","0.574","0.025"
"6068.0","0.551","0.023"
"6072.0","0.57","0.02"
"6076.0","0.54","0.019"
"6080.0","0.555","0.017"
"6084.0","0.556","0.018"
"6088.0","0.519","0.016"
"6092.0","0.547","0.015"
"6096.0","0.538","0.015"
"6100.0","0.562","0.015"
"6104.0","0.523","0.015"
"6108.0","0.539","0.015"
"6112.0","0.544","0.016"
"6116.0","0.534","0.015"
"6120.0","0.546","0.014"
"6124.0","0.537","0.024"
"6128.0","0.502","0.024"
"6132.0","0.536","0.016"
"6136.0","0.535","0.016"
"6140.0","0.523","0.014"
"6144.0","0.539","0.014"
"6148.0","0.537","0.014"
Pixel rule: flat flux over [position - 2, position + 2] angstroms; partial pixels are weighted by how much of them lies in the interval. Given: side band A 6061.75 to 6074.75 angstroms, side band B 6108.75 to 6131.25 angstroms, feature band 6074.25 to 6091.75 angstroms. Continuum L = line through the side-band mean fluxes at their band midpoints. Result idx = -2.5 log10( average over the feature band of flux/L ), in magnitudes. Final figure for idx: 0.024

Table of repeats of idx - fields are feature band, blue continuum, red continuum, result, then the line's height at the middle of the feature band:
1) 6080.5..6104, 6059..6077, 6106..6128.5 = 0.02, 0.552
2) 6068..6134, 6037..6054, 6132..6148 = 0.01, 0.548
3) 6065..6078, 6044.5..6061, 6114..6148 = -0.01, 0.551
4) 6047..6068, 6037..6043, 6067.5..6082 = 0.02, 0.573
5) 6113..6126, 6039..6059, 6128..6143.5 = -0.01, 0.534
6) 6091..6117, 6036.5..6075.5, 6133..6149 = 0.01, 0.548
